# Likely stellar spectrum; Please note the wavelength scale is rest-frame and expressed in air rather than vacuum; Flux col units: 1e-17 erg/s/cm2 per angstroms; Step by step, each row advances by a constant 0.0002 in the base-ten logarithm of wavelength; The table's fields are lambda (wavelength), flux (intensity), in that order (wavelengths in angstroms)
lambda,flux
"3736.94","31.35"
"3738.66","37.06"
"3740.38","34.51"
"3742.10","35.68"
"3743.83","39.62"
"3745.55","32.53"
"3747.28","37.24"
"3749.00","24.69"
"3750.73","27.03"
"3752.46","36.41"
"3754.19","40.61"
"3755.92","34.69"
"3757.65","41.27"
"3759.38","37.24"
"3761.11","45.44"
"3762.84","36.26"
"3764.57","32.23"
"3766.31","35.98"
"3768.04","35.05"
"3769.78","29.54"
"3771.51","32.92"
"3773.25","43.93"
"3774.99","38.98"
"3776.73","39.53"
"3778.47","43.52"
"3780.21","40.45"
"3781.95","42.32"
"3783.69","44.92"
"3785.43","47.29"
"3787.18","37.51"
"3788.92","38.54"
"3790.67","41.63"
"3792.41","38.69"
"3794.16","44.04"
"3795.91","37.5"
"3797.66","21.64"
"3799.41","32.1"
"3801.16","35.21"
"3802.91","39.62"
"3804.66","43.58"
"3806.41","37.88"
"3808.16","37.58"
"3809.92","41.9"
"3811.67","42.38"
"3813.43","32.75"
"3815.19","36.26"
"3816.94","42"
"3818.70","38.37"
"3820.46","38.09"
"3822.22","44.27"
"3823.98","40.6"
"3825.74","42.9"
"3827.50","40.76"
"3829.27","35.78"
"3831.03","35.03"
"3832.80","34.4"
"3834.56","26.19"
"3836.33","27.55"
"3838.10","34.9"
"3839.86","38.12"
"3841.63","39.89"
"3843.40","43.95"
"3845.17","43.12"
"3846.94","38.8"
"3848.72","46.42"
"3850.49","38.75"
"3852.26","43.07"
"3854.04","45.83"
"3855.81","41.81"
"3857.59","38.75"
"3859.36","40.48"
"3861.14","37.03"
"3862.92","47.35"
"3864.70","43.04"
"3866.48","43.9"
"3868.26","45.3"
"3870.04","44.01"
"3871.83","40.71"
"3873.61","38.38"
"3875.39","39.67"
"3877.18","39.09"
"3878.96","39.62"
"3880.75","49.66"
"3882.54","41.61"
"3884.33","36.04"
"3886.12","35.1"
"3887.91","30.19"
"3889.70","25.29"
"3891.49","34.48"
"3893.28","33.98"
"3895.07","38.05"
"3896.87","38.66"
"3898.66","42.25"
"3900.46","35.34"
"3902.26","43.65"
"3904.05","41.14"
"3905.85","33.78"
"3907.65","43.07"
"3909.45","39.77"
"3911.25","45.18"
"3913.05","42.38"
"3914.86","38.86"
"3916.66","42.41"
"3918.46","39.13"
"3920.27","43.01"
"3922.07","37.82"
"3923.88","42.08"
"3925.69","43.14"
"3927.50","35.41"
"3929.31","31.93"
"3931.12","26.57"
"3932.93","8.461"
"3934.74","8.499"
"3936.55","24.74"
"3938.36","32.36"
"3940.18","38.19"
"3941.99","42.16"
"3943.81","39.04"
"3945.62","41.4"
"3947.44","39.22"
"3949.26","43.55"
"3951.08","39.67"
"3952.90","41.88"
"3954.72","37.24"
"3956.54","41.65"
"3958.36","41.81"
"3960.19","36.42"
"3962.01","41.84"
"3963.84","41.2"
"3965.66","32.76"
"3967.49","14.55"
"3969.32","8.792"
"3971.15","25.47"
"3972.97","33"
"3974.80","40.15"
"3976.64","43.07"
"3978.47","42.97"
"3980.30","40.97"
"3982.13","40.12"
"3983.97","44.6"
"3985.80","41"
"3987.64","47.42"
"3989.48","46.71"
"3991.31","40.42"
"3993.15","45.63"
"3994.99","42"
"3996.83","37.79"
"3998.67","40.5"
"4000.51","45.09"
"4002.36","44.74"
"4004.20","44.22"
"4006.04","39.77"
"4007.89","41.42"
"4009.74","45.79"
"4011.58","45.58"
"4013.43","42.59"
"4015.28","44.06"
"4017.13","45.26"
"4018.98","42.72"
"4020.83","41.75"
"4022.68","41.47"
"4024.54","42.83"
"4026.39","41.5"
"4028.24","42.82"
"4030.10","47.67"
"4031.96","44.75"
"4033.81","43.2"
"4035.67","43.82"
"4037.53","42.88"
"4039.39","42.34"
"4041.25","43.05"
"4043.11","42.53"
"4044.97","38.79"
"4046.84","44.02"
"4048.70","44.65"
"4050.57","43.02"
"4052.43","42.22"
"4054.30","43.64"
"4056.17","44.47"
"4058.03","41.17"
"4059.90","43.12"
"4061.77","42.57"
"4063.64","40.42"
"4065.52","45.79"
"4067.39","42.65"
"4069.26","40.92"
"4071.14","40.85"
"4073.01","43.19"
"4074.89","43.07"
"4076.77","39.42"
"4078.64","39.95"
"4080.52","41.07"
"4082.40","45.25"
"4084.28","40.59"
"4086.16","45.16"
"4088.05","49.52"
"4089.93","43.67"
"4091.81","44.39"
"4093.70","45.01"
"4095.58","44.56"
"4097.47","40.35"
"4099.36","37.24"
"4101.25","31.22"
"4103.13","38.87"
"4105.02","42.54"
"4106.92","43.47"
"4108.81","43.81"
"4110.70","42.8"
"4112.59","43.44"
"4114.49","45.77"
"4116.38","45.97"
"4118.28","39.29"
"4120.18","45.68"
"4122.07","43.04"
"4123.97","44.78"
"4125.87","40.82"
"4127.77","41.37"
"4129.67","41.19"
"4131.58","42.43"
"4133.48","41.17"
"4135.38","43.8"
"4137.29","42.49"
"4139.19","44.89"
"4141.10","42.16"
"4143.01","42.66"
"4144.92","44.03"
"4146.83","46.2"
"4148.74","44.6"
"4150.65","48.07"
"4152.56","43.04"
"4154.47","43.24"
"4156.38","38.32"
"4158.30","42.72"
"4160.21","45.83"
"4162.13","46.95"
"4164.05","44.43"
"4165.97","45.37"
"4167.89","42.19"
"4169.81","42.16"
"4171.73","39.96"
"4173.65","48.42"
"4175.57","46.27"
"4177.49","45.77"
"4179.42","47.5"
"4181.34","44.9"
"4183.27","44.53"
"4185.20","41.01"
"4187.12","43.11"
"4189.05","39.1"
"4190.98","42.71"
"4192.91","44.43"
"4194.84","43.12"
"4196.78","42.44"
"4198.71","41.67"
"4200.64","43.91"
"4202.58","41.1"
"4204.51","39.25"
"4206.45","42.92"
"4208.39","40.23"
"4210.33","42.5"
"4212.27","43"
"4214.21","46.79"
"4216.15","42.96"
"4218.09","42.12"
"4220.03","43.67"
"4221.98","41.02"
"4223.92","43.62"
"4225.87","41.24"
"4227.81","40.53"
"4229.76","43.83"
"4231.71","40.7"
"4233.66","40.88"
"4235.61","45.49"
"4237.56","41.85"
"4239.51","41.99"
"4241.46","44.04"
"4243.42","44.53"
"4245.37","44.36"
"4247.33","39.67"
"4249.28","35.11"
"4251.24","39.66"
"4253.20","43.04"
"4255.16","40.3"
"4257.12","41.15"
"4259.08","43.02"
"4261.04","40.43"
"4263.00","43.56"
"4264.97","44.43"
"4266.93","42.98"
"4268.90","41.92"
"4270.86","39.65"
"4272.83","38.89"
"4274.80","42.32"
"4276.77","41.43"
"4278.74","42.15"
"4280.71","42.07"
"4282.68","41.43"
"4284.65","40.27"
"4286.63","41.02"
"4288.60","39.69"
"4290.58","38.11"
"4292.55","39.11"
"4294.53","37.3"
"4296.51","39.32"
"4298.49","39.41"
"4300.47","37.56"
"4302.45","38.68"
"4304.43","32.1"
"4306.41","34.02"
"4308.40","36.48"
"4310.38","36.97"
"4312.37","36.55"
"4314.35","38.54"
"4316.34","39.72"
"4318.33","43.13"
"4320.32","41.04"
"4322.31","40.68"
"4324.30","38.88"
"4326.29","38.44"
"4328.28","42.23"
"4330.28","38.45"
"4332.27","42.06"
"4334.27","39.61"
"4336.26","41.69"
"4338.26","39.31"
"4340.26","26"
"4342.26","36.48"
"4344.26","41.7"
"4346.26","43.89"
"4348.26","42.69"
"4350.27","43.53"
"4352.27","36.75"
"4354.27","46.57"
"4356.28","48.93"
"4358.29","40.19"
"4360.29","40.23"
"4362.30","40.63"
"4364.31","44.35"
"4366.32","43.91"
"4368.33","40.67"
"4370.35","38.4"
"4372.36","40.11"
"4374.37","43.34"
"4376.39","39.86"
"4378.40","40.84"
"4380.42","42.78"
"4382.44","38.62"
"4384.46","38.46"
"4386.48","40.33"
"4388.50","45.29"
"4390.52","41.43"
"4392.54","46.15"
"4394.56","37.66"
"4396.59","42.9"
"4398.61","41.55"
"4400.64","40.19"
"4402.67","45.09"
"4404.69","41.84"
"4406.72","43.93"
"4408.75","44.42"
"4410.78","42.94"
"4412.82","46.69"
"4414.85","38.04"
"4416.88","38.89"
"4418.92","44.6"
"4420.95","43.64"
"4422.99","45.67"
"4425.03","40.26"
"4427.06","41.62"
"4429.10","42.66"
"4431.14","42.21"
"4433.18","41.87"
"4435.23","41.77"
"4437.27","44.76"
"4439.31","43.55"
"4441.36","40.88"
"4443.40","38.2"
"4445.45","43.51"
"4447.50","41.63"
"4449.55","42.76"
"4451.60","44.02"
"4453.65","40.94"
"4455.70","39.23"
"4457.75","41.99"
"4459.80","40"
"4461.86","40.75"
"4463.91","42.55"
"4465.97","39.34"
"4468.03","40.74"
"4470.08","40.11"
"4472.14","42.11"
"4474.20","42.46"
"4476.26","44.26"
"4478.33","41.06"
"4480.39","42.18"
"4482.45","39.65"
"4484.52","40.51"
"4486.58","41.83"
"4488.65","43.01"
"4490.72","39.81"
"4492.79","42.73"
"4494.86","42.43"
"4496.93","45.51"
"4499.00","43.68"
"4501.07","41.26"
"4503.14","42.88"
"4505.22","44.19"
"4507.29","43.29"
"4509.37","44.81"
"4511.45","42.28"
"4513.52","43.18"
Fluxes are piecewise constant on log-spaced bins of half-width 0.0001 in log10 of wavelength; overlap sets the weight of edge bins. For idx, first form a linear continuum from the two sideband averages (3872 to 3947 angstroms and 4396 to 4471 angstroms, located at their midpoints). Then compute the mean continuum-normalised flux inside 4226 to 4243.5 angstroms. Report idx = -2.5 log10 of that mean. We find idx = -0.07 mag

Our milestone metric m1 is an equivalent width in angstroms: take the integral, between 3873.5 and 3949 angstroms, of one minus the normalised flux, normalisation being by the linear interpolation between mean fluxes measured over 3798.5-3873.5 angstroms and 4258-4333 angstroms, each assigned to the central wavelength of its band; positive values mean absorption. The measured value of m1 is 5.5 angstroms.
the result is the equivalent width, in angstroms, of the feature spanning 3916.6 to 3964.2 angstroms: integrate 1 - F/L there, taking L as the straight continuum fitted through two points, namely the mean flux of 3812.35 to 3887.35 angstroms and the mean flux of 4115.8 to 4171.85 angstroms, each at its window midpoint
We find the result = 5.4 angstroms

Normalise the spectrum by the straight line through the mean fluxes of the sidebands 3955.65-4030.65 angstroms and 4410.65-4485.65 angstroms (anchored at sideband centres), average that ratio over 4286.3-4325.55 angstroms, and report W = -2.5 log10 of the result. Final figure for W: 0.080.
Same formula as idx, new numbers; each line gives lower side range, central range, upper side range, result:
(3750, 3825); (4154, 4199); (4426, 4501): -0.08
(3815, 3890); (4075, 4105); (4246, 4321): -0.06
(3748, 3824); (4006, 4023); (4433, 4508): -0.10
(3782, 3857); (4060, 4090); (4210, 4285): -0.05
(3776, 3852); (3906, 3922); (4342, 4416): -0.05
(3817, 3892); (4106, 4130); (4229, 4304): -0.07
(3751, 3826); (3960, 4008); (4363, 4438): 0.03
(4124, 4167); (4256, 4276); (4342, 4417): 0.02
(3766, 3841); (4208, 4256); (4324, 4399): -0.05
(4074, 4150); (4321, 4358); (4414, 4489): 0.04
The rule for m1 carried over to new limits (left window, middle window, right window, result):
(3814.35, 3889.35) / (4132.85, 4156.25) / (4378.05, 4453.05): -1.6 angstroms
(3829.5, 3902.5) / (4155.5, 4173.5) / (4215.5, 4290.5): -1.0 angstroms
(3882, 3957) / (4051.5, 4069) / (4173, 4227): -1.3 angstroms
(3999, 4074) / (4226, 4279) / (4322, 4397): -0.2 angstroms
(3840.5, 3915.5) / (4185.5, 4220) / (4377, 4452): -0.9 angstroms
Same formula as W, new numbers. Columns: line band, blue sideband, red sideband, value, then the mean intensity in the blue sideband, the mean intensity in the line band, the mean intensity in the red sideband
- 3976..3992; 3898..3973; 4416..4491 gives -0.19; 35.7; 43.1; 41.8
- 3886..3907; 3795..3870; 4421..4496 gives 0.09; 39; 36.1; 41.8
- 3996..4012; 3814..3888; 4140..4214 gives -0.03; 39.8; 42.7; 43.4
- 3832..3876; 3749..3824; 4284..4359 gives -0.05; 38.1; 40.1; 39.4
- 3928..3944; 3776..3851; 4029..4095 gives 0.42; 38.8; 27.7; 43.1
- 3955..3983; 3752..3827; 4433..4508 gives 0.13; 38.7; 35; 41.9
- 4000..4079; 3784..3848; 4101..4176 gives -0.03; 38.2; 42.9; 43.2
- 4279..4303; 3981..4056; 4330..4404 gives 0.05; 43.1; 39.6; 41.1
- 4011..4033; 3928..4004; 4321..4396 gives -0.17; 36.6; 43.6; 40.9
